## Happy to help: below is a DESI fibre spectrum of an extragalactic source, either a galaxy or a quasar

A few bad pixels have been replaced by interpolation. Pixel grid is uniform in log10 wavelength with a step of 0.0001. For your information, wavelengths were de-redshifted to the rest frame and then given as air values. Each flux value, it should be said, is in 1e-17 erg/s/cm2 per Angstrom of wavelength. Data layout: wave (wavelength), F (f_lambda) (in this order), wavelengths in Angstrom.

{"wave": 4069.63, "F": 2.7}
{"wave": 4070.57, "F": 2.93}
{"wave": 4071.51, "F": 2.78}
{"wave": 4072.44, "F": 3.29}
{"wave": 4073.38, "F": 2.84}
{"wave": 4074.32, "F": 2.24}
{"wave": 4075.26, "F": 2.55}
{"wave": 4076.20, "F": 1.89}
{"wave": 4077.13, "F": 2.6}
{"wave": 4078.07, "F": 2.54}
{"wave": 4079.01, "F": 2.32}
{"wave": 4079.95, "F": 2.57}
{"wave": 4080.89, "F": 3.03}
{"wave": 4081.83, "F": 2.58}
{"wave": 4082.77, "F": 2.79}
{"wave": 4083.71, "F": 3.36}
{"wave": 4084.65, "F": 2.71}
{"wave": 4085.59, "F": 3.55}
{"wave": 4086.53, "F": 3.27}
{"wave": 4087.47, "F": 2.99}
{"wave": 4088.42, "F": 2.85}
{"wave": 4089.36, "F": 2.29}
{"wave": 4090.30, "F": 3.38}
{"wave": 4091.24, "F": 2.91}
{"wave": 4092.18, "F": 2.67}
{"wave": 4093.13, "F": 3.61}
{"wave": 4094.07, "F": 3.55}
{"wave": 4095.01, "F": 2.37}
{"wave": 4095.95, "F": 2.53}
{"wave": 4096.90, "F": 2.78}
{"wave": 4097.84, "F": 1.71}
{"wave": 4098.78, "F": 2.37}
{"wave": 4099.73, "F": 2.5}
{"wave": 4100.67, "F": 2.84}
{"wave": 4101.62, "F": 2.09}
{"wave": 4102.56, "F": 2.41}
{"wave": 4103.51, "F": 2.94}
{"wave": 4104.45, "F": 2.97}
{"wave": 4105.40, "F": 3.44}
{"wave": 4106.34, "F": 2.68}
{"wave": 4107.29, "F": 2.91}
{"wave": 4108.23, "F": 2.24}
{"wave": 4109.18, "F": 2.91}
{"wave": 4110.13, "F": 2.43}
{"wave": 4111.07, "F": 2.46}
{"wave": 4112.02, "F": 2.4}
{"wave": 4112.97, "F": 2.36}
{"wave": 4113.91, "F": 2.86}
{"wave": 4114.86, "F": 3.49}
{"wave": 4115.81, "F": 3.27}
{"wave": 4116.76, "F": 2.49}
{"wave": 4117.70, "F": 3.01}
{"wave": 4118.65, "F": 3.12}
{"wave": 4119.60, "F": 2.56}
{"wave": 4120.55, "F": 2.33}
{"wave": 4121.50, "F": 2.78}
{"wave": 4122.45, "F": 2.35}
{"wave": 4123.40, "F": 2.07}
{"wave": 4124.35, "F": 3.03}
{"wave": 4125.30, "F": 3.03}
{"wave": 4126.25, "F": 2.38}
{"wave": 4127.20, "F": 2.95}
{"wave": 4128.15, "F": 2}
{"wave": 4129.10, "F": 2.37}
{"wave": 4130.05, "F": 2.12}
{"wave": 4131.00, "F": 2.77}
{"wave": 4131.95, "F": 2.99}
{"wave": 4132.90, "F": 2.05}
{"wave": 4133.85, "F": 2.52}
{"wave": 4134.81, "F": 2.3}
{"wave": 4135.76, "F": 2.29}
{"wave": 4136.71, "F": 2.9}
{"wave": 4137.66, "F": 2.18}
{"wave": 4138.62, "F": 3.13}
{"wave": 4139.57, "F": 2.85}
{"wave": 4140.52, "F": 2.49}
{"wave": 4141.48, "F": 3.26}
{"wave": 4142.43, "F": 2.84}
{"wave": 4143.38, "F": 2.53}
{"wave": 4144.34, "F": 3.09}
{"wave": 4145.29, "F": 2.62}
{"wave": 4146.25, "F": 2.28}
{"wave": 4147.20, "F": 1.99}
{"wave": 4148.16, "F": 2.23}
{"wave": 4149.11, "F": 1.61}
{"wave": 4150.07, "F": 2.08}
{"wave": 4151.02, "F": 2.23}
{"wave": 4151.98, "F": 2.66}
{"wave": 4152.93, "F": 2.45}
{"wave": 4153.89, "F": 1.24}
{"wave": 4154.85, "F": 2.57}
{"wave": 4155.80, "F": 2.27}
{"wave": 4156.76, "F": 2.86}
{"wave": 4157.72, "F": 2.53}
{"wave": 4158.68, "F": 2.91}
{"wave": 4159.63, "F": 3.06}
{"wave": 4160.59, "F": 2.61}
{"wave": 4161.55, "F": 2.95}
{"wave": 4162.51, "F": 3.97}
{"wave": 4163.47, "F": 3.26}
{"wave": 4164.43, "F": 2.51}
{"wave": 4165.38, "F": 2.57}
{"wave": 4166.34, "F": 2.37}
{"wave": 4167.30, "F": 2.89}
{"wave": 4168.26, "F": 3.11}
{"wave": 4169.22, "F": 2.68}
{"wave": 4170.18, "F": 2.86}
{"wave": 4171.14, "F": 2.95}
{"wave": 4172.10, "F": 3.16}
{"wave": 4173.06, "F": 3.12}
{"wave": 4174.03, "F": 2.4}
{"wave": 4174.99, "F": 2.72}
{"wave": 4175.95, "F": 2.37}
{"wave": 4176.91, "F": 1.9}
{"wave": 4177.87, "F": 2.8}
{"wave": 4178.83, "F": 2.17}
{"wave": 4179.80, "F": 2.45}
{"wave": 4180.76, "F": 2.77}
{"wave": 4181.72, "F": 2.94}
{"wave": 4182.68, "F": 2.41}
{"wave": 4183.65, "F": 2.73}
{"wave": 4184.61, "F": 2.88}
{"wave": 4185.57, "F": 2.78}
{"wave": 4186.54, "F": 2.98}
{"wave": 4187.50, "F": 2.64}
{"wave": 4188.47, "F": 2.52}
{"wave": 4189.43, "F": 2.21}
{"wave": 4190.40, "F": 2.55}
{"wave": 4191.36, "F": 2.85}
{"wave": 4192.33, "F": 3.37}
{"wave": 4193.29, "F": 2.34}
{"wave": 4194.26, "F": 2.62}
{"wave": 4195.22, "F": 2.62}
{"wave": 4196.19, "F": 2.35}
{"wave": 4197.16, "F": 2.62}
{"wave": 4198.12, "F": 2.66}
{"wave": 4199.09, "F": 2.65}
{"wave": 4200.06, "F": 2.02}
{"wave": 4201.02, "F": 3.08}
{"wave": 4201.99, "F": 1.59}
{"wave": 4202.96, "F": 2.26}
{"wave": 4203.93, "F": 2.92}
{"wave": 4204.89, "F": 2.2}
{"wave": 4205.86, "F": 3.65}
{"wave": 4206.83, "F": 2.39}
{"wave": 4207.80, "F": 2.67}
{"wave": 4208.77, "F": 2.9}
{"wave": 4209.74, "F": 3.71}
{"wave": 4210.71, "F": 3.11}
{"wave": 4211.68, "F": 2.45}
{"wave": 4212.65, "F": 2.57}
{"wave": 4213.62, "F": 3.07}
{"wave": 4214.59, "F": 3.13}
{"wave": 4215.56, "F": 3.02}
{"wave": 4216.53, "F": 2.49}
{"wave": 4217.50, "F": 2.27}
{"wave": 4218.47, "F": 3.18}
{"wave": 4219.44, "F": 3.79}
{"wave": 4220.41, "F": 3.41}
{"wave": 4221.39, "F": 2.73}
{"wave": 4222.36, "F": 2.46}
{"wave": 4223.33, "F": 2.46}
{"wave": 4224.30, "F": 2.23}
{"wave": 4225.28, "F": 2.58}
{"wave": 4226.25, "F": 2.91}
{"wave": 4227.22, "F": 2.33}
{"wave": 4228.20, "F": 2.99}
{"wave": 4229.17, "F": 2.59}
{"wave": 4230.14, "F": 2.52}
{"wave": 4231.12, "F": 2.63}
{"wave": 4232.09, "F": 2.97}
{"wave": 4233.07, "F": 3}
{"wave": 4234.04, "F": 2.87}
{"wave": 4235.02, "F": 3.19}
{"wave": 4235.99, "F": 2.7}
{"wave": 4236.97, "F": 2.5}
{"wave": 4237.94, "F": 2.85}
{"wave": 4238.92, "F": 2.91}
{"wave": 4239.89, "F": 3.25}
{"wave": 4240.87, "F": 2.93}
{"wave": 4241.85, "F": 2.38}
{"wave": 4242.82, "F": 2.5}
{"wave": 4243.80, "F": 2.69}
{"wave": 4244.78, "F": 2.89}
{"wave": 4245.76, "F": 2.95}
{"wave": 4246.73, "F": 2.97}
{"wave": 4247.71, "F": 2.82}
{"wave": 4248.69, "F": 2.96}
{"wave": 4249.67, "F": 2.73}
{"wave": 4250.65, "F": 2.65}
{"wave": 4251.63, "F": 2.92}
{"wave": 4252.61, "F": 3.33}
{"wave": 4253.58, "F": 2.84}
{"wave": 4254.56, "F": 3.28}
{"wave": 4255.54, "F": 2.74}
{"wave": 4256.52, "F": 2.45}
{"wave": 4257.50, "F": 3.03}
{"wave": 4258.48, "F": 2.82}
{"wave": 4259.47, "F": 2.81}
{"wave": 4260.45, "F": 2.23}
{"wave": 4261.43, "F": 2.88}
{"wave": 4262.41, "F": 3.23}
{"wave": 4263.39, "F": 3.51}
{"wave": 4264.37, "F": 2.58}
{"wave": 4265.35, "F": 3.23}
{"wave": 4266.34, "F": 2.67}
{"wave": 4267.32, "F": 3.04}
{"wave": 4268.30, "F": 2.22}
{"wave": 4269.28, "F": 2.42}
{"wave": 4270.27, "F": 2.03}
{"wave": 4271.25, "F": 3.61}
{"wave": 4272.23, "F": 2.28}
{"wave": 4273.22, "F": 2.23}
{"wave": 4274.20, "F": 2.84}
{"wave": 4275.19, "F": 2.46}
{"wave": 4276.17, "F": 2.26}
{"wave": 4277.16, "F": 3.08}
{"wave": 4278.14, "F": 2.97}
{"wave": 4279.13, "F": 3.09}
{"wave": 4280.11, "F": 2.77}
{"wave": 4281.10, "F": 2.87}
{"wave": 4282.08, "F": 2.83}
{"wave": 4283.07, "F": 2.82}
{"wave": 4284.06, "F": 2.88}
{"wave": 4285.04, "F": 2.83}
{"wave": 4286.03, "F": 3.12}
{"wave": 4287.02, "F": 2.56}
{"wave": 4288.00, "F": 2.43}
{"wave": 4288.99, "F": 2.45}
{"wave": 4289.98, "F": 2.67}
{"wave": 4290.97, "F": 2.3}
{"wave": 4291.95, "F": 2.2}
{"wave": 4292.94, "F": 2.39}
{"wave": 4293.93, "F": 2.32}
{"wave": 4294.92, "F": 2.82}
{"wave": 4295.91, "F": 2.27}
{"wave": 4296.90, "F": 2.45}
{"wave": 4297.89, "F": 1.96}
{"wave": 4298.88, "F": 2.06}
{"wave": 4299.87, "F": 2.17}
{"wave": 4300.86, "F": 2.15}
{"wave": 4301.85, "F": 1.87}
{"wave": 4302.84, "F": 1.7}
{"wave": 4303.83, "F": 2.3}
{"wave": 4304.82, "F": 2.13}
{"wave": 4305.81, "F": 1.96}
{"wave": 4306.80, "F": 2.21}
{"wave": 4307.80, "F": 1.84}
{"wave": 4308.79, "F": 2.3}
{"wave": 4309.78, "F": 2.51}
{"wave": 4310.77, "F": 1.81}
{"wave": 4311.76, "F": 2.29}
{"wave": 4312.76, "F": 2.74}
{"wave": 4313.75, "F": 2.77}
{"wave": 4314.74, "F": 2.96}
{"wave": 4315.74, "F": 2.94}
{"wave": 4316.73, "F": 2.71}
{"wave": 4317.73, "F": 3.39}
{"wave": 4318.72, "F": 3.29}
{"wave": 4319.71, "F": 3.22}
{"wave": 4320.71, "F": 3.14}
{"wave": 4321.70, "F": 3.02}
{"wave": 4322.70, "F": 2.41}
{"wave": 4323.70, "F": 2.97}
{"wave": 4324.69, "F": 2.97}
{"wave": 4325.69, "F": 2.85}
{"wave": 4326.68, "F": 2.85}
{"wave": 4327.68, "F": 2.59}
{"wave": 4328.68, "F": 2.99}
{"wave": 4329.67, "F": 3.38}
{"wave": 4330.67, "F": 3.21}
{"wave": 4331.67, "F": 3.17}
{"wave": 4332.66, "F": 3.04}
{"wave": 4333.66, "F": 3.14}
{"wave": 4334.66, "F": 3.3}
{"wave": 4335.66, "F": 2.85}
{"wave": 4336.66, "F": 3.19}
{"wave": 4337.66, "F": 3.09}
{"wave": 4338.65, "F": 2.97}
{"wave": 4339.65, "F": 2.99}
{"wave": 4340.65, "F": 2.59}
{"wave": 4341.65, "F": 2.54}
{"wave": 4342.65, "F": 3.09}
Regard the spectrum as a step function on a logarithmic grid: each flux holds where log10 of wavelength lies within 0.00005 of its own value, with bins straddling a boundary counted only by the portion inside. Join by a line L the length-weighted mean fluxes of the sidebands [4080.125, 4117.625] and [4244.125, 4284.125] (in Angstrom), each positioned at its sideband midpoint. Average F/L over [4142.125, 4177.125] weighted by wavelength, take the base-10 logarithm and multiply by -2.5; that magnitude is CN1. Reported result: 0.08 mag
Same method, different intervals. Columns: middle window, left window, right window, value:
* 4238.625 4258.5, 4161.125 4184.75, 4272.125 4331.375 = -0.08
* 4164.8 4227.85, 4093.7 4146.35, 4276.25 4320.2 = -0.04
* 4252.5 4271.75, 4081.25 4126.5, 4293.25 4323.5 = -0.12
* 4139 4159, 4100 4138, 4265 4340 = 0.08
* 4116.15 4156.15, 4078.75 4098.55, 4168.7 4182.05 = 0.10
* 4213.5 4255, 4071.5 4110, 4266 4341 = -0.06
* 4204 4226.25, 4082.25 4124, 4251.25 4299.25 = -0.05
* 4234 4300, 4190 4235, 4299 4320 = -0.06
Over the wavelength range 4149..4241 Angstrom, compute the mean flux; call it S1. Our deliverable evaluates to 2.7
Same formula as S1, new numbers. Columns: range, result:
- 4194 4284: 2.77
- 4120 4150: 2.52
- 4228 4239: 2.8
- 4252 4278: 2.78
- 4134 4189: 2.63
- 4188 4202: 2.57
